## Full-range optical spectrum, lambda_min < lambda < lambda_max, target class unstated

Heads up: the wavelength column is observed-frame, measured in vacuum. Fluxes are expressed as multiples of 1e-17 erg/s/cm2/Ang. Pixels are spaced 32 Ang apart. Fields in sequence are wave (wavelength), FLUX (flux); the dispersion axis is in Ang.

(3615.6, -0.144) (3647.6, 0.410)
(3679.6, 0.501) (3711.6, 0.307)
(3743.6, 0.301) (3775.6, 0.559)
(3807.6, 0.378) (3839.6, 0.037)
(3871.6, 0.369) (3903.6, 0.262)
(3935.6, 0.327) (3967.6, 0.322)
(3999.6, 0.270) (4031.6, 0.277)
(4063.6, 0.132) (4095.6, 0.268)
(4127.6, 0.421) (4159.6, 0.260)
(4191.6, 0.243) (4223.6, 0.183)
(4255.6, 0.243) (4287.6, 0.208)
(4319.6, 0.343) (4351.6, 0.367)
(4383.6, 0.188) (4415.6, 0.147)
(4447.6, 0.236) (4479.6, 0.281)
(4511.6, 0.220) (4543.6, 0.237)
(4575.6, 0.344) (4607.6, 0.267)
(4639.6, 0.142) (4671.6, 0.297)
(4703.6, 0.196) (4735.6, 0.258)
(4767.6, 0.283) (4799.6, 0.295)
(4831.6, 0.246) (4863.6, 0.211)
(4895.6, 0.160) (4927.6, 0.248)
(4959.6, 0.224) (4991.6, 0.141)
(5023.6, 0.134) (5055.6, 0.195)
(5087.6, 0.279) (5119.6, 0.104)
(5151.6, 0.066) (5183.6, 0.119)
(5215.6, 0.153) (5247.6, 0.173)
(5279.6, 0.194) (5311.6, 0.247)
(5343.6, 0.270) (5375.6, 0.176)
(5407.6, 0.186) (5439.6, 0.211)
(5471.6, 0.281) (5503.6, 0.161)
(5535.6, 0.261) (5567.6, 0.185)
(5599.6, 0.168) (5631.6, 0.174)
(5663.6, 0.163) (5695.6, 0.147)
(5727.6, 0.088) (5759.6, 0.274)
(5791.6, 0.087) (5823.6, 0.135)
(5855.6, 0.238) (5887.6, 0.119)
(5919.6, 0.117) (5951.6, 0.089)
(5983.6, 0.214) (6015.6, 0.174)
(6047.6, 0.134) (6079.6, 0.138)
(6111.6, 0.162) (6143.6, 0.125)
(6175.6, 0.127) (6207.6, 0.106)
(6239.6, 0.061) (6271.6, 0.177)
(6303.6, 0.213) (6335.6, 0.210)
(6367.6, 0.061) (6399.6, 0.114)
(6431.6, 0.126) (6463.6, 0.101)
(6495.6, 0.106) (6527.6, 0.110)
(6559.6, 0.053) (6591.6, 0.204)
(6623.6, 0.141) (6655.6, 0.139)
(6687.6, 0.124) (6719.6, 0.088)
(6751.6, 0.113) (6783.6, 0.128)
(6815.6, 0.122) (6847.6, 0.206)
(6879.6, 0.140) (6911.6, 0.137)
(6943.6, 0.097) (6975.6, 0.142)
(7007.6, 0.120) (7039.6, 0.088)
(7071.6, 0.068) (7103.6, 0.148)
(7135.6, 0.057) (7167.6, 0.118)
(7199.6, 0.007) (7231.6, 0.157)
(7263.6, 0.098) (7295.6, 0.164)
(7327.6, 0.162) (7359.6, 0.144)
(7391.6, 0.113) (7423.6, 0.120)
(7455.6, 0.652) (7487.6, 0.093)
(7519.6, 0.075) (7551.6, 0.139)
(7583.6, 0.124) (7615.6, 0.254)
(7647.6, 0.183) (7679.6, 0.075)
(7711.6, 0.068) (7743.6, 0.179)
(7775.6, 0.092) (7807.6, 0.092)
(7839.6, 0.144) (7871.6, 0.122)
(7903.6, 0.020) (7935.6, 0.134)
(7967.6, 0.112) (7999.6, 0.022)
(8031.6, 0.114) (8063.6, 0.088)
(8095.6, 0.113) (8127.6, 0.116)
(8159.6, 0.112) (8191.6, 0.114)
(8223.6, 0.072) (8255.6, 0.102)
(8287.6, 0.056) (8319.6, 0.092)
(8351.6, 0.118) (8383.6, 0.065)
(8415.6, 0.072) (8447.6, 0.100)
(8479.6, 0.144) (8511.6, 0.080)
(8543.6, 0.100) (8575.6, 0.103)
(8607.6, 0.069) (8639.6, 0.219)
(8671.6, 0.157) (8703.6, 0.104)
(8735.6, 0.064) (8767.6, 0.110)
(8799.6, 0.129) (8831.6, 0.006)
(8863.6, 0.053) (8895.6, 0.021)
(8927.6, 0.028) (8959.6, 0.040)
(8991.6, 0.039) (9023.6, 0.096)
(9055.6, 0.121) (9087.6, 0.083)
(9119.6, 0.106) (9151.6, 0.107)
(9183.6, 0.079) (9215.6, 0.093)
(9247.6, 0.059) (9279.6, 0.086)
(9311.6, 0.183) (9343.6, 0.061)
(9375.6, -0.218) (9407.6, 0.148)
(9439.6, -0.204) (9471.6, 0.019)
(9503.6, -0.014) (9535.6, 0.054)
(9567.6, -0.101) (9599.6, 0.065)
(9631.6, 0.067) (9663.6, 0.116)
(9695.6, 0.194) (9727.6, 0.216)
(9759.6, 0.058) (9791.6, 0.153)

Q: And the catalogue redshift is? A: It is 1.00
